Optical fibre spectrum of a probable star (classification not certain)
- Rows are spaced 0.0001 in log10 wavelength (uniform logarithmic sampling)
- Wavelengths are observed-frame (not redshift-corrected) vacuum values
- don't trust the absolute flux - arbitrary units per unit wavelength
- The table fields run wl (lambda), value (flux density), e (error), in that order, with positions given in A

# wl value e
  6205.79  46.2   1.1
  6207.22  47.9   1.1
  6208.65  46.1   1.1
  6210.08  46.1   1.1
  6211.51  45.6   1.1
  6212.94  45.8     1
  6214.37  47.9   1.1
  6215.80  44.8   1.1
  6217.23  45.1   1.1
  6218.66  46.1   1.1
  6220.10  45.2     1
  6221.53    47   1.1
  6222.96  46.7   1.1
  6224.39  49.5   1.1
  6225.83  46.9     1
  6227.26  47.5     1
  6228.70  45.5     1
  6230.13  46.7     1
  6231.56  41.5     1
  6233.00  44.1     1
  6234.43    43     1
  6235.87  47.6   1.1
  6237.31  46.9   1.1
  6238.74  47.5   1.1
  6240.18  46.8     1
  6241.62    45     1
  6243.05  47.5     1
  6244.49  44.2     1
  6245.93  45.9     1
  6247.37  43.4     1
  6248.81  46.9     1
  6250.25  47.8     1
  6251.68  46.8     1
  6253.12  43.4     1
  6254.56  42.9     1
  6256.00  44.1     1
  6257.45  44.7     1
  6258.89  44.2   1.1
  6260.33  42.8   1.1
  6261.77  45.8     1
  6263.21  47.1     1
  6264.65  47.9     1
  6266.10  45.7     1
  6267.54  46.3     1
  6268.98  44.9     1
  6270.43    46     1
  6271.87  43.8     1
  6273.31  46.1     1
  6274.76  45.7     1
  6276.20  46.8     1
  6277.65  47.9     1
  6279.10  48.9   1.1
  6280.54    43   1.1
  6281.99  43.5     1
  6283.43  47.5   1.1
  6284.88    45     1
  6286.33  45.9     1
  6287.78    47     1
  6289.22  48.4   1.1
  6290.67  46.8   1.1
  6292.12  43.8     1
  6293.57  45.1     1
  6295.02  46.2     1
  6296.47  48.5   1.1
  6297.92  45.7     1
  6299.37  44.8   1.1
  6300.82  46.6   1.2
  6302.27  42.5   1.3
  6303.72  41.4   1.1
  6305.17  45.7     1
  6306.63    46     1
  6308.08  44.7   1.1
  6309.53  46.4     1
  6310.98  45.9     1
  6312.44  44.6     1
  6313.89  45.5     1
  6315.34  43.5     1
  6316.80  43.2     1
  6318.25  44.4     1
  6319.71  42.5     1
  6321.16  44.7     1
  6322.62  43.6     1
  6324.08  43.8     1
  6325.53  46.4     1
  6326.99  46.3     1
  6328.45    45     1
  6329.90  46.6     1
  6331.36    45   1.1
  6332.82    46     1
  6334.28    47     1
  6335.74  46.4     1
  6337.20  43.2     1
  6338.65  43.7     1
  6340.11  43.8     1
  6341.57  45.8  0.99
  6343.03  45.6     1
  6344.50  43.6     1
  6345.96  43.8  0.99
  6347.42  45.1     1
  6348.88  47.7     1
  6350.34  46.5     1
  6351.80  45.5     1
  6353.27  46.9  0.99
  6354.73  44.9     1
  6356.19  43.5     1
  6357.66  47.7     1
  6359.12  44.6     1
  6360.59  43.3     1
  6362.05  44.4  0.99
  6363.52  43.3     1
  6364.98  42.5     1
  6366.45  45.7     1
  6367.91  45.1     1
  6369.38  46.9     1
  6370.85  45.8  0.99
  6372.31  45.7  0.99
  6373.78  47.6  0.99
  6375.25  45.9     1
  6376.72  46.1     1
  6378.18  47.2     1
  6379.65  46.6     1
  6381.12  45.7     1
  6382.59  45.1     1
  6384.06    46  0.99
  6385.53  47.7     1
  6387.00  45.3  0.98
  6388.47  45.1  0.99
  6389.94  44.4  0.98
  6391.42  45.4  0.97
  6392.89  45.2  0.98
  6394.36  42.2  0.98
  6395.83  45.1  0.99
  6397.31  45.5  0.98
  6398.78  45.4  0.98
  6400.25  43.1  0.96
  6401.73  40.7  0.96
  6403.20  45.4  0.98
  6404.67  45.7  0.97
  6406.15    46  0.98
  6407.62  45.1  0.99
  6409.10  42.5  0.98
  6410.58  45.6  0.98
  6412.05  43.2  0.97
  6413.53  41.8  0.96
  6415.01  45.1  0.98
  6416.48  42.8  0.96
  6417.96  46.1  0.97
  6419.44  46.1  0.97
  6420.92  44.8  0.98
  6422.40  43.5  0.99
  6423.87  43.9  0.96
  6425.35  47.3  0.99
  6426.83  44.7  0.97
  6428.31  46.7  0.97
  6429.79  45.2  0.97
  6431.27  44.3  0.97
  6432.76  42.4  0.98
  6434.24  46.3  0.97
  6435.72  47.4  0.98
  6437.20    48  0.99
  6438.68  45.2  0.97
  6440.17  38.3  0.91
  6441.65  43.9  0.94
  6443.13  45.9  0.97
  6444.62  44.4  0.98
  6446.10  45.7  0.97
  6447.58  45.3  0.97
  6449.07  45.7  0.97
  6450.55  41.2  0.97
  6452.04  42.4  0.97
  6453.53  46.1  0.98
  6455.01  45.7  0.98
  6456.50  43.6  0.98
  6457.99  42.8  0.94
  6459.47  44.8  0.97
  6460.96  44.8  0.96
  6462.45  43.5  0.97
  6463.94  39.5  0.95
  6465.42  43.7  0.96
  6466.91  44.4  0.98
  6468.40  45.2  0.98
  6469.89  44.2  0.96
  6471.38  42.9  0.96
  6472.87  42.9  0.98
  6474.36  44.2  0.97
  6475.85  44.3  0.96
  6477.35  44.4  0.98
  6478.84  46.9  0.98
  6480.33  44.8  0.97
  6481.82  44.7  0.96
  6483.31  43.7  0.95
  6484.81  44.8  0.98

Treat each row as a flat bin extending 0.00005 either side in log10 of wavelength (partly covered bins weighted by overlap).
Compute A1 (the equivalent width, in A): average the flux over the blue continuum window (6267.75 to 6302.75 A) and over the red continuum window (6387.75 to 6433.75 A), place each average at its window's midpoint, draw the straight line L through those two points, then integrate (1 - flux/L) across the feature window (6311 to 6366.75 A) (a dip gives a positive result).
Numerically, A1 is 0.5 A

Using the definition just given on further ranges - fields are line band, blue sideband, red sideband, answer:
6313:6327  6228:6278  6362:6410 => 0.3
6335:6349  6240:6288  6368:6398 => 0.3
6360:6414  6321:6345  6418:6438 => 0.4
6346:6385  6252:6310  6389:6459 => -0.6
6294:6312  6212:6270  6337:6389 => 0.1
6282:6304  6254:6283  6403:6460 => -0.2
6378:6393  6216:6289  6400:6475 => -0.3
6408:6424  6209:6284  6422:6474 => 0.1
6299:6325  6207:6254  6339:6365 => 0.5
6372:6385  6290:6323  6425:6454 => -0.4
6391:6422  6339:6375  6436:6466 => 0.2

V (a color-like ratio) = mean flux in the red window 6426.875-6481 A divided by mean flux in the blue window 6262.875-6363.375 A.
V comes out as 0.98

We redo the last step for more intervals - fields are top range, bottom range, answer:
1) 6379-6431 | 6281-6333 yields 0.99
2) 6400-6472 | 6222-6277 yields 0.97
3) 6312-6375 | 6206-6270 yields 0.98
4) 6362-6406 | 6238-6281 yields 0.99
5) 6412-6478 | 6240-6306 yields 0.97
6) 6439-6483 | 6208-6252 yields 0.96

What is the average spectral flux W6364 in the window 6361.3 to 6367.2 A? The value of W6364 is 44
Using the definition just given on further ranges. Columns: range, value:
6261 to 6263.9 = 46.4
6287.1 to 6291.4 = 47.5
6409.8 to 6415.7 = 43.9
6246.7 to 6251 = 46.1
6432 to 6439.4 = 45.9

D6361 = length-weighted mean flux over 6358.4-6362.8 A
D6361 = 44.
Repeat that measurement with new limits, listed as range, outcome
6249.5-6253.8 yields 46.1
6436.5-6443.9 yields 44.2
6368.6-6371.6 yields 46.3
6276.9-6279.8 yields 48.2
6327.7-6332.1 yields 45.5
